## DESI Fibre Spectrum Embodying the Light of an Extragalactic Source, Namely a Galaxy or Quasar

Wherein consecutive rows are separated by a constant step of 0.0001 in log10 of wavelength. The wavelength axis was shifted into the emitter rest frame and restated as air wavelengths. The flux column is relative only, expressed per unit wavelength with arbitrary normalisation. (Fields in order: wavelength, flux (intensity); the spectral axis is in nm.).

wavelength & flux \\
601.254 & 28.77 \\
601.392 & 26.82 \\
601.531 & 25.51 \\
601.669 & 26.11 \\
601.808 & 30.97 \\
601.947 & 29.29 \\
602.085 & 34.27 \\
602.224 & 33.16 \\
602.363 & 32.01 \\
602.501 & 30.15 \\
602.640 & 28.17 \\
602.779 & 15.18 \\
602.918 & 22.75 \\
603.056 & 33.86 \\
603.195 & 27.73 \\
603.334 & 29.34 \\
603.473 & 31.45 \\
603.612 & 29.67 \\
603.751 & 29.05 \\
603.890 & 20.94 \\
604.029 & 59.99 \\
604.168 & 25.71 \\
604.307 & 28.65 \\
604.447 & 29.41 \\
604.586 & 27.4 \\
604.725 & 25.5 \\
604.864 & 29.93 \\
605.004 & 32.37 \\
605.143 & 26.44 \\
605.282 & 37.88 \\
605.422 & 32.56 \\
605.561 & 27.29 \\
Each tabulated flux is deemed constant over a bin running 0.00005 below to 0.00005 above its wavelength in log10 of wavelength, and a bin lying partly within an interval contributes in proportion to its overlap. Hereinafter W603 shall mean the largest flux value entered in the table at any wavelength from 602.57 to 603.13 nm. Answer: 33.86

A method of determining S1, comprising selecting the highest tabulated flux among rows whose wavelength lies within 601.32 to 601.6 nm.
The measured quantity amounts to 26.82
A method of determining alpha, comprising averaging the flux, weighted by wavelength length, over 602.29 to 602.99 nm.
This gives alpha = 25.7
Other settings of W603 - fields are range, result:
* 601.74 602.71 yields 34.27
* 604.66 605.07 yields 32.37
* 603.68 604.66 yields 59.99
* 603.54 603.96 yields 29.67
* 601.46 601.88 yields 30.97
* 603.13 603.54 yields 31.45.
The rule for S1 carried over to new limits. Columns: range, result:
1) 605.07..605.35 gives 37.88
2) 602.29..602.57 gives 32.01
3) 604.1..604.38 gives 28.65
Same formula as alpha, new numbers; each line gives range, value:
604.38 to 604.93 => 28.1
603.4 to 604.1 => 34.2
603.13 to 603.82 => 29.5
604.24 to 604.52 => 28.9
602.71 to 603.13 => 24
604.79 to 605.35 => 31.6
